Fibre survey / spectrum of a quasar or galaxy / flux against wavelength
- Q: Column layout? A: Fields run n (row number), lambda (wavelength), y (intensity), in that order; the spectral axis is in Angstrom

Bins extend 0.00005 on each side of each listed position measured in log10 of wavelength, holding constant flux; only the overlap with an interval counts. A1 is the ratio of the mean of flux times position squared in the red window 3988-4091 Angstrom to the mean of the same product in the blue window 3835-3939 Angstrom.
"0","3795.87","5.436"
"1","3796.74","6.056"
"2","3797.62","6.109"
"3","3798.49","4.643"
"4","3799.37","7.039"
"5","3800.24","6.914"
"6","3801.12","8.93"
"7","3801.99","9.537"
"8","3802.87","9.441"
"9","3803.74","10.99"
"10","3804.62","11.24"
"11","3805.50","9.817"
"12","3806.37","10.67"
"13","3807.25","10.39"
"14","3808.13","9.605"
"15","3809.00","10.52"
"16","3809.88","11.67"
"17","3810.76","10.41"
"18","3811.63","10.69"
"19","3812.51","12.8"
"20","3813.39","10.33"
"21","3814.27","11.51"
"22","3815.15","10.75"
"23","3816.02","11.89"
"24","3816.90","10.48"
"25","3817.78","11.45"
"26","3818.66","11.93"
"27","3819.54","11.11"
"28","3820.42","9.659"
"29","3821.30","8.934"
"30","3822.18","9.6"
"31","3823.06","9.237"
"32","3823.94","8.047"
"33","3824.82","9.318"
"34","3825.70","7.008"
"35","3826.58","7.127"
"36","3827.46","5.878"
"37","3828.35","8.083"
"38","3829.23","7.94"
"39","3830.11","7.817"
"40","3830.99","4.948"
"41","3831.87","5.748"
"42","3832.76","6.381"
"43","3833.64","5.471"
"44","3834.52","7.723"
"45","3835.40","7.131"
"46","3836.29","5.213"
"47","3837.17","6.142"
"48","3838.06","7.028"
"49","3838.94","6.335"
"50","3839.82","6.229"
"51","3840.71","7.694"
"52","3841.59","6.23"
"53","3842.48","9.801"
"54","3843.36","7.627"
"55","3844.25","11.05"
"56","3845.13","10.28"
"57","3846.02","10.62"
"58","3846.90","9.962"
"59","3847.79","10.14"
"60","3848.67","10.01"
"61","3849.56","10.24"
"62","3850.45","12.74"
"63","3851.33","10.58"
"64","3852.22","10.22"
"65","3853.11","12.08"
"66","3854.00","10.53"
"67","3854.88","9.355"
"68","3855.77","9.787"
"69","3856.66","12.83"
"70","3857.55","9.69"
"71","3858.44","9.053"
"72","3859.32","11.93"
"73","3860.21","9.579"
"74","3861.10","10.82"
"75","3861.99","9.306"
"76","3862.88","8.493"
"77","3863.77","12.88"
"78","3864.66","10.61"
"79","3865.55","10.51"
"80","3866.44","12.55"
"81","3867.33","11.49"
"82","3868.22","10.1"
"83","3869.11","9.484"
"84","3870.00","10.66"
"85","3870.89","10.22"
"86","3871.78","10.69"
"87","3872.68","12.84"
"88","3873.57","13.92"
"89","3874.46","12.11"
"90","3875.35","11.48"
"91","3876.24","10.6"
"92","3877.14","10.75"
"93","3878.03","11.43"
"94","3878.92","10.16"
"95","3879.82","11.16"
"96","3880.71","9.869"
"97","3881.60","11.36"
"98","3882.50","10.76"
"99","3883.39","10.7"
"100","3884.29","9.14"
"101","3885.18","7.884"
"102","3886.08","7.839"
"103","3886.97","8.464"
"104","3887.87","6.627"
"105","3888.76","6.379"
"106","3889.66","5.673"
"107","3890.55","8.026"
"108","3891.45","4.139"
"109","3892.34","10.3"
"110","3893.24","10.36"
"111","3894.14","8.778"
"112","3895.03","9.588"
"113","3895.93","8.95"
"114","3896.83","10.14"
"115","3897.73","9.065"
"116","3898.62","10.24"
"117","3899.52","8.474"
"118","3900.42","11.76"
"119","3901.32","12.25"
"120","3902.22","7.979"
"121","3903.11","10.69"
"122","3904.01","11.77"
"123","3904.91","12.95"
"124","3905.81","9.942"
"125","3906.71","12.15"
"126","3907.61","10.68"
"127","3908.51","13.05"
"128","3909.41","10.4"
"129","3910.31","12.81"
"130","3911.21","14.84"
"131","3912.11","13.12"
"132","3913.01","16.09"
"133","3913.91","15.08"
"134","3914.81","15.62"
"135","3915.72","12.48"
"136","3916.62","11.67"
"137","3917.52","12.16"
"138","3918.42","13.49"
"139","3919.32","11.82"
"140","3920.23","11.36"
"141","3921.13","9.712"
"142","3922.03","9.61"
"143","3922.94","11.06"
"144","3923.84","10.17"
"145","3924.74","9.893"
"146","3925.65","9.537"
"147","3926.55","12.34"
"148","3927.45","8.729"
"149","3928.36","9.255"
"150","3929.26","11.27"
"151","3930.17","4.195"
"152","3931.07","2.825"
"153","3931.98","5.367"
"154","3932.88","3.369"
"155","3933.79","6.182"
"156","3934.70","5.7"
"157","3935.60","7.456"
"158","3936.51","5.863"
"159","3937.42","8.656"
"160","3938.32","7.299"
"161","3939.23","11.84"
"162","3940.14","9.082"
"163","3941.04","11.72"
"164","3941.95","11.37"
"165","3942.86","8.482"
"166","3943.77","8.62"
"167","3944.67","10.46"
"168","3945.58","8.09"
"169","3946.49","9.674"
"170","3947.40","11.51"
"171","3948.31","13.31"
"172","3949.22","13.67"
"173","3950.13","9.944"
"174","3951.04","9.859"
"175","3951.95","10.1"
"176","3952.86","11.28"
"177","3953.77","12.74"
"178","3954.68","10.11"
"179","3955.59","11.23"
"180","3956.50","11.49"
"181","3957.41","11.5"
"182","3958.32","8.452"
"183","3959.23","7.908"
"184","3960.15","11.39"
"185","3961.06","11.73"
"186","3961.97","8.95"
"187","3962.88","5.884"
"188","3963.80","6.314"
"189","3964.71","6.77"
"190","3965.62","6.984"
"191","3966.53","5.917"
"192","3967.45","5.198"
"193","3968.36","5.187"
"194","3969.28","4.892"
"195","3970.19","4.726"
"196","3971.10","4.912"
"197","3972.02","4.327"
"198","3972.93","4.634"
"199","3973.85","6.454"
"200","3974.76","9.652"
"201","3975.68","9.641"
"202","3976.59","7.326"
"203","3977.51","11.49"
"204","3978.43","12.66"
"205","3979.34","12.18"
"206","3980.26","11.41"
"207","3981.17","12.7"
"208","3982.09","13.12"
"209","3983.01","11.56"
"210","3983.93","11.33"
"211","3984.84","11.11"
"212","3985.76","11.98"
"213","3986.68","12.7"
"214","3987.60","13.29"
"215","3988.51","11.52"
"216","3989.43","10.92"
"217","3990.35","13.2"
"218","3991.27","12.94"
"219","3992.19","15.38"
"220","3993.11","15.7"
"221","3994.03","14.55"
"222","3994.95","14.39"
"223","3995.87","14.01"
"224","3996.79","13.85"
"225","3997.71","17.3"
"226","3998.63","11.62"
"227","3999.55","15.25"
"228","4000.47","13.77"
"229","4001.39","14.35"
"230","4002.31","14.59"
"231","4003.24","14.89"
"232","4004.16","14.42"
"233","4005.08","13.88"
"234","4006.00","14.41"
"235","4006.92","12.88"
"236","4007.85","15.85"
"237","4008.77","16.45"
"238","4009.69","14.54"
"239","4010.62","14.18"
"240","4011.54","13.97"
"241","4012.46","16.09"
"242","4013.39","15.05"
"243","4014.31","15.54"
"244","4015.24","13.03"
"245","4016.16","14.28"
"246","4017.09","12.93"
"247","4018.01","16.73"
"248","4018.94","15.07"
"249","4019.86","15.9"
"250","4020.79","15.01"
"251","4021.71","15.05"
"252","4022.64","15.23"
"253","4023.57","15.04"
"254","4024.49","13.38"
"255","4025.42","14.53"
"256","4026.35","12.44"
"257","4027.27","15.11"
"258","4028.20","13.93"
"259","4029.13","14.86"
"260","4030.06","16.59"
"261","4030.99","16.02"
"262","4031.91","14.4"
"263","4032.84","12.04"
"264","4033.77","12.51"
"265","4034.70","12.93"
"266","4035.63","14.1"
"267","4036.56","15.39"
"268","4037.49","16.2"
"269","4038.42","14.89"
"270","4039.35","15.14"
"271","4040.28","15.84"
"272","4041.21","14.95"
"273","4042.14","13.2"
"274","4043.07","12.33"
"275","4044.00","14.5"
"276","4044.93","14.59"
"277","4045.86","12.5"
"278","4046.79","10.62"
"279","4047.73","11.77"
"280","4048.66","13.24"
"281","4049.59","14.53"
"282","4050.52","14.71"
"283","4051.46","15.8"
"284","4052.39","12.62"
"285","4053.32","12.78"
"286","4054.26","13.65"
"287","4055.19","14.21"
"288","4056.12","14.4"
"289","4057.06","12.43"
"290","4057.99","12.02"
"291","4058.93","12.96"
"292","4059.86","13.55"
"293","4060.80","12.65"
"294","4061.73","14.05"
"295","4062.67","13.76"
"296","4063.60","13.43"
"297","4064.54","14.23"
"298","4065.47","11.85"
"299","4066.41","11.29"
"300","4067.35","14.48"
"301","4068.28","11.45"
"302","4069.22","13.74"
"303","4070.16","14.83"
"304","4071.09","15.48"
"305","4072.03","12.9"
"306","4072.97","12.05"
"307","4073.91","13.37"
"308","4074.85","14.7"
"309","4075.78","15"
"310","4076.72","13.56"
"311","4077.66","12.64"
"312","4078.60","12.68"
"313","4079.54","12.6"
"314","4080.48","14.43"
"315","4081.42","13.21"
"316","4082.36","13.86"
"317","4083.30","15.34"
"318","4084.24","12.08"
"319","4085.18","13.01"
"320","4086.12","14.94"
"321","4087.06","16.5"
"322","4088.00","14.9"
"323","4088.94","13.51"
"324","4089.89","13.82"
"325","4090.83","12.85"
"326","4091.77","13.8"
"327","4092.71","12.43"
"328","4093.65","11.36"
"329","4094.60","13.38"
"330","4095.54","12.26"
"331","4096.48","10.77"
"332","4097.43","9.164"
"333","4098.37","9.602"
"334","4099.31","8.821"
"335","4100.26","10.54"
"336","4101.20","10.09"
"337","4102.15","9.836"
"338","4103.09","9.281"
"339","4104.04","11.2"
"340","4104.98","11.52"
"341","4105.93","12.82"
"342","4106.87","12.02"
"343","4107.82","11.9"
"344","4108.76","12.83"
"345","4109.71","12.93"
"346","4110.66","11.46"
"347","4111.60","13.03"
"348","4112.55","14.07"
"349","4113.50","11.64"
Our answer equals 1.53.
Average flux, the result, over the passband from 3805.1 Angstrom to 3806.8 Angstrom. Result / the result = 10.3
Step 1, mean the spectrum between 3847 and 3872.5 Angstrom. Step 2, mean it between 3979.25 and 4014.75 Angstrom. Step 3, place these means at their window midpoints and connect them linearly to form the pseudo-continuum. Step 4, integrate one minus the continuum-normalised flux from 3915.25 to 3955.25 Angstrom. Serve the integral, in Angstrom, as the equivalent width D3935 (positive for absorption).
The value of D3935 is 8.81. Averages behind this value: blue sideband 10.6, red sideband 13.8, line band 9.63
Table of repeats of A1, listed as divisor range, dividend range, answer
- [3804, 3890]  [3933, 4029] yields 1.28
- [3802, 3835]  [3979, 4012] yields 1.59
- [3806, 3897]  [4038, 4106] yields 1.53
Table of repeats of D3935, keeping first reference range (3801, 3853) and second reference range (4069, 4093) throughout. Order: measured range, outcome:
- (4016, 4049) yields -3.5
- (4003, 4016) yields -2.2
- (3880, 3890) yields 1.5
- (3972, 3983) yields 1.8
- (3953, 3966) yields 2.4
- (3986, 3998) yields -1.5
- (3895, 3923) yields -2.5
